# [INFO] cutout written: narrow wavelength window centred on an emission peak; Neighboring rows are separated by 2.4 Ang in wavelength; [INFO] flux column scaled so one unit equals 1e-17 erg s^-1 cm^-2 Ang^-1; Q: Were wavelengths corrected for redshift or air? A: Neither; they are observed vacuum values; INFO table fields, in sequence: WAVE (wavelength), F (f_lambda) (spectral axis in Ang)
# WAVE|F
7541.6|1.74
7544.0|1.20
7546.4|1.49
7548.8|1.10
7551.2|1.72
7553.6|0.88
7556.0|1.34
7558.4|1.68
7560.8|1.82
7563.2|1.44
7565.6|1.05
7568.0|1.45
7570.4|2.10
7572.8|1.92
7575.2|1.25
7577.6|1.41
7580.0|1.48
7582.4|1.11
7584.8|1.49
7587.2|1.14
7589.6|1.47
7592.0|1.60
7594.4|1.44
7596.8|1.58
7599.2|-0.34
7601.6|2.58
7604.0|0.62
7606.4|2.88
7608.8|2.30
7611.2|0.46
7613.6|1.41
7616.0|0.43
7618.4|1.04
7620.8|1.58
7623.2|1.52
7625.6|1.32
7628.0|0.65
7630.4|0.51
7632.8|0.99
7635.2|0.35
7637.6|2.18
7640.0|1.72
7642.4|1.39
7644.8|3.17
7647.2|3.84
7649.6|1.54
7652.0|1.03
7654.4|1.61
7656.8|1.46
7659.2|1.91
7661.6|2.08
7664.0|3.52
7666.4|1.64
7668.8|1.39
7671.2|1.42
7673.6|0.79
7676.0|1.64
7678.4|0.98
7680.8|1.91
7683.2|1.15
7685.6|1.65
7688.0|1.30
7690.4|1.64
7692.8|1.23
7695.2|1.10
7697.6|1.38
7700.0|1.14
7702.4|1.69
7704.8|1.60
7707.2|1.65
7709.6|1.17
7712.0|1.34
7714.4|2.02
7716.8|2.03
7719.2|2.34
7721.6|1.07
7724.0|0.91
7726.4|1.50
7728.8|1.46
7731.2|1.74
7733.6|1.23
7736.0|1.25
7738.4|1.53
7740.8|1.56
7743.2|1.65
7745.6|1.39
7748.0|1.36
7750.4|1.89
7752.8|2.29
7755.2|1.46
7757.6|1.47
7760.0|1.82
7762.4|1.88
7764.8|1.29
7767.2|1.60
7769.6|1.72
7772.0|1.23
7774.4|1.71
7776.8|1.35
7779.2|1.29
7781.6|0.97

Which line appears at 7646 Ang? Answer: [S II]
